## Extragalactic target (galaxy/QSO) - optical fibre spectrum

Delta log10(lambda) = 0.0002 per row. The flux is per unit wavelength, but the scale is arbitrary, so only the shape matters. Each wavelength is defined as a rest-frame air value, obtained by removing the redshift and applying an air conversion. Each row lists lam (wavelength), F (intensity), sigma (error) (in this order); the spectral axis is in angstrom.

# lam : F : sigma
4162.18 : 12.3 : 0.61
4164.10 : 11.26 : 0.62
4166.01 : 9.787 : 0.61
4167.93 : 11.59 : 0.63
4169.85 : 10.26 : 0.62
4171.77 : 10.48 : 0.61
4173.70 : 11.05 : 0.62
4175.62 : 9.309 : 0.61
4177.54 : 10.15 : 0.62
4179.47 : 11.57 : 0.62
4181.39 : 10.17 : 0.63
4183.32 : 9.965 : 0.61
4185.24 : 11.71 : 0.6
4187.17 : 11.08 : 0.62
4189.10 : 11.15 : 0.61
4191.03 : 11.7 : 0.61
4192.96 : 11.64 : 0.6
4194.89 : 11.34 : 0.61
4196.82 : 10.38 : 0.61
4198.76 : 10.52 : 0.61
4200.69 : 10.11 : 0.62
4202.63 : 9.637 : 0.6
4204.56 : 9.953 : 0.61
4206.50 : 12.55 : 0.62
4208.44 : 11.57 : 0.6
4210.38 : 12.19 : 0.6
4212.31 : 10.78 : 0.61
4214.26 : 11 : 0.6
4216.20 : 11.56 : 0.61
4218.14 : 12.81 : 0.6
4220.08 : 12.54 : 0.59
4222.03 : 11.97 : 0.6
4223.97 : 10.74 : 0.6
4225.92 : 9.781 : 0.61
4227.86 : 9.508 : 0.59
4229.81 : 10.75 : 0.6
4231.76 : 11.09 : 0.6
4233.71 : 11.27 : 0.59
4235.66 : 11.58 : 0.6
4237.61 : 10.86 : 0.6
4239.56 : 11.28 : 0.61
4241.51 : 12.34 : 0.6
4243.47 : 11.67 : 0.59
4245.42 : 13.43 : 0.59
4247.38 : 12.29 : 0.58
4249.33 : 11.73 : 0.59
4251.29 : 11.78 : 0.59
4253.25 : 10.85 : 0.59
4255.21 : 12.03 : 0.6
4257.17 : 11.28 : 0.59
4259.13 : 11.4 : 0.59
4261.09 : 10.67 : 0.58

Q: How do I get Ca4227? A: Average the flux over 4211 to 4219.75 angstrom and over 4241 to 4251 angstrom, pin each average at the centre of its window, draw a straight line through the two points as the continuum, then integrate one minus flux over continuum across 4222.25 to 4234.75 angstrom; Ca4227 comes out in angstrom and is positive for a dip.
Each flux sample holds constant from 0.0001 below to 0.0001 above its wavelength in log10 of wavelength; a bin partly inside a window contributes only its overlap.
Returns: 1.4 angstrom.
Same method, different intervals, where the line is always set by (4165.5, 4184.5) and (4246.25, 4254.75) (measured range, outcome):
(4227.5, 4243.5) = 0.4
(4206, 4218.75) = -0.7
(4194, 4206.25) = 0.5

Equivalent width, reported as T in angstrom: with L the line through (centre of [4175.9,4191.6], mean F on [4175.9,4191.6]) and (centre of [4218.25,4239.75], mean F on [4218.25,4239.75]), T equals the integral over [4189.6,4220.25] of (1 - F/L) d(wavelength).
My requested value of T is -0.7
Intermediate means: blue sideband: 10.8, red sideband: 11.1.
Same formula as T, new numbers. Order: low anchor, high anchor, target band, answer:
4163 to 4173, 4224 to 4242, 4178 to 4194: -0.5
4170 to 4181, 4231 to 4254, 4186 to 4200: -0.4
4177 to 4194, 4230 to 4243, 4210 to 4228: -0.1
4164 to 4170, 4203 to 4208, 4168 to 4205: 0.8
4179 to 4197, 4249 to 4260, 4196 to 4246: 0.4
